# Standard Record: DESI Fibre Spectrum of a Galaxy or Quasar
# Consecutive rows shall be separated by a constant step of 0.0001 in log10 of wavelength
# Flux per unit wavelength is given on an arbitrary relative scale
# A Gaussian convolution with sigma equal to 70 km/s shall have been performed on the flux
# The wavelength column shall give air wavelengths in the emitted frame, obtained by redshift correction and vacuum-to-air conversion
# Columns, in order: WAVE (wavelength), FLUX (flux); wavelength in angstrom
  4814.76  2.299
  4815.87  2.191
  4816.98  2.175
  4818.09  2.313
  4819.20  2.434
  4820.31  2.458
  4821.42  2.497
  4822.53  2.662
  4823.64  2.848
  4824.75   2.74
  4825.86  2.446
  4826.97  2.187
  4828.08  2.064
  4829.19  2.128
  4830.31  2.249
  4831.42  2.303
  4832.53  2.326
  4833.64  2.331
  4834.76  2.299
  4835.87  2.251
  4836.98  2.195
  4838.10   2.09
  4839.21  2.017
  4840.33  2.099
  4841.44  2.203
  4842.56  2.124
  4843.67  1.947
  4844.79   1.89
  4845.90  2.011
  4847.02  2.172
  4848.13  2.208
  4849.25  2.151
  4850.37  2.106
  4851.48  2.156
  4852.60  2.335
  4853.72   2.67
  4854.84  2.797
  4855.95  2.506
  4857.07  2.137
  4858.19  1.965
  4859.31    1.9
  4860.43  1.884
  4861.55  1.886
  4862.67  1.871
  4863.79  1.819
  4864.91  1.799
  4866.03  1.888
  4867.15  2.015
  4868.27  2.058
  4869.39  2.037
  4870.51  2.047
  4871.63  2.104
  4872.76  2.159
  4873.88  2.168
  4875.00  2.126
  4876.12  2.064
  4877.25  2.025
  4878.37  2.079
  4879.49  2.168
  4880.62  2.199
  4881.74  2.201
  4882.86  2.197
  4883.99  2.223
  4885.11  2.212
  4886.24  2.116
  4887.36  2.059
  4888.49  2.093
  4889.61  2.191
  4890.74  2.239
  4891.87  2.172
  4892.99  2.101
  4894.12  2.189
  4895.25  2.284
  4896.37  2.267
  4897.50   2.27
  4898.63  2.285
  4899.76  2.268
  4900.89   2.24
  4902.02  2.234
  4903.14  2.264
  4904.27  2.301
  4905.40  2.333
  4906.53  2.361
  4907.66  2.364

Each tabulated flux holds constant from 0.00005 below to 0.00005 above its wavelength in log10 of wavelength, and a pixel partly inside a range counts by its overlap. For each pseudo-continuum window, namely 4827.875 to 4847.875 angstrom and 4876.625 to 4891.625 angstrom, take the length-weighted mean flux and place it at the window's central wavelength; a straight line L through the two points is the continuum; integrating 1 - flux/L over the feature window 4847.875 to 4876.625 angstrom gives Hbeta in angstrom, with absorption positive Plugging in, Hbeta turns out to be 0.59 angstrom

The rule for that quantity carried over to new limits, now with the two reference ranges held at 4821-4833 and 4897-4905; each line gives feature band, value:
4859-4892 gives 3.5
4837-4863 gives 2.4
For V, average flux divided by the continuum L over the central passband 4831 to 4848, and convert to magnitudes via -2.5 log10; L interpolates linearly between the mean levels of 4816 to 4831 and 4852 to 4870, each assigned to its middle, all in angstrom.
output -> 0.057 mag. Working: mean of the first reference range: 2.39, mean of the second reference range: 2.1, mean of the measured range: 2.15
